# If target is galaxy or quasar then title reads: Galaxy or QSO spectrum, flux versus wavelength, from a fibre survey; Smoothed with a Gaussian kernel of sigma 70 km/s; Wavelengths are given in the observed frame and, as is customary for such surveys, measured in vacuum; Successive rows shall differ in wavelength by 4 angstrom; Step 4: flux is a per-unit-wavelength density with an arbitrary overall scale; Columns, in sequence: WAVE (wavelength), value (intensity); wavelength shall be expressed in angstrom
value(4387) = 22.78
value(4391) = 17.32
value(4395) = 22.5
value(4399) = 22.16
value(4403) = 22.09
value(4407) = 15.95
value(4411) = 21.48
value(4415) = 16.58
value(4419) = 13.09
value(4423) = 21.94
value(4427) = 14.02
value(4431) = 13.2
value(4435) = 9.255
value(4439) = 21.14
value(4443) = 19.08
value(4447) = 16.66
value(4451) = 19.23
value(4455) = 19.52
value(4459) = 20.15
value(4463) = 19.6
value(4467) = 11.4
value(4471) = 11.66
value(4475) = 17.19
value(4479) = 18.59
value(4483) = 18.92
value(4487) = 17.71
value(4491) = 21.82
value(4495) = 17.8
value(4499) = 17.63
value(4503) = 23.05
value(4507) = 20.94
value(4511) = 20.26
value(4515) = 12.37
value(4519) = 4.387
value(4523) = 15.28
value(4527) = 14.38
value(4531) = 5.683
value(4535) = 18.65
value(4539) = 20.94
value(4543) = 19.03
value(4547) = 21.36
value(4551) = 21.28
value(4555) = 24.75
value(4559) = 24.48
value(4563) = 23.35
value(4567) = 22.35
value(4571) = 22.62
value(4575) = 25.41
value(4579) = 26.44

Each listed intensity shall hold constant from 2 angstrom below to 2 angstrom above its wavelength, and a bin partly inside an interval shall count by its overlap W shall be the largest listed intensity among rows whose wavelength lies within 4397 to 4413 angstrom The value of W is 22.16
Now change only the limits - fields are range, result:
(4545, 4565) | 24.75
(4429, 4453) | 21.14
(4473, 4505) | 23.05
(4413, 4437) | 21.94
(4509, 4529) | 20.26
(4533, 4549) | 21.36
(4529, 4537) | 18.65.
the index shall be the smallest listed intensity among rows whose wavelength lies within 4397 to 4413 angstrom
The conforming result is 15.95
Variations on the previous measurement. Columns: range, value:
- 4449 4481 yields 11.4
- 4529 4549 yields 5.683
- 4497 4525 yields 4.387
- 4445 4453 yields 16.66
